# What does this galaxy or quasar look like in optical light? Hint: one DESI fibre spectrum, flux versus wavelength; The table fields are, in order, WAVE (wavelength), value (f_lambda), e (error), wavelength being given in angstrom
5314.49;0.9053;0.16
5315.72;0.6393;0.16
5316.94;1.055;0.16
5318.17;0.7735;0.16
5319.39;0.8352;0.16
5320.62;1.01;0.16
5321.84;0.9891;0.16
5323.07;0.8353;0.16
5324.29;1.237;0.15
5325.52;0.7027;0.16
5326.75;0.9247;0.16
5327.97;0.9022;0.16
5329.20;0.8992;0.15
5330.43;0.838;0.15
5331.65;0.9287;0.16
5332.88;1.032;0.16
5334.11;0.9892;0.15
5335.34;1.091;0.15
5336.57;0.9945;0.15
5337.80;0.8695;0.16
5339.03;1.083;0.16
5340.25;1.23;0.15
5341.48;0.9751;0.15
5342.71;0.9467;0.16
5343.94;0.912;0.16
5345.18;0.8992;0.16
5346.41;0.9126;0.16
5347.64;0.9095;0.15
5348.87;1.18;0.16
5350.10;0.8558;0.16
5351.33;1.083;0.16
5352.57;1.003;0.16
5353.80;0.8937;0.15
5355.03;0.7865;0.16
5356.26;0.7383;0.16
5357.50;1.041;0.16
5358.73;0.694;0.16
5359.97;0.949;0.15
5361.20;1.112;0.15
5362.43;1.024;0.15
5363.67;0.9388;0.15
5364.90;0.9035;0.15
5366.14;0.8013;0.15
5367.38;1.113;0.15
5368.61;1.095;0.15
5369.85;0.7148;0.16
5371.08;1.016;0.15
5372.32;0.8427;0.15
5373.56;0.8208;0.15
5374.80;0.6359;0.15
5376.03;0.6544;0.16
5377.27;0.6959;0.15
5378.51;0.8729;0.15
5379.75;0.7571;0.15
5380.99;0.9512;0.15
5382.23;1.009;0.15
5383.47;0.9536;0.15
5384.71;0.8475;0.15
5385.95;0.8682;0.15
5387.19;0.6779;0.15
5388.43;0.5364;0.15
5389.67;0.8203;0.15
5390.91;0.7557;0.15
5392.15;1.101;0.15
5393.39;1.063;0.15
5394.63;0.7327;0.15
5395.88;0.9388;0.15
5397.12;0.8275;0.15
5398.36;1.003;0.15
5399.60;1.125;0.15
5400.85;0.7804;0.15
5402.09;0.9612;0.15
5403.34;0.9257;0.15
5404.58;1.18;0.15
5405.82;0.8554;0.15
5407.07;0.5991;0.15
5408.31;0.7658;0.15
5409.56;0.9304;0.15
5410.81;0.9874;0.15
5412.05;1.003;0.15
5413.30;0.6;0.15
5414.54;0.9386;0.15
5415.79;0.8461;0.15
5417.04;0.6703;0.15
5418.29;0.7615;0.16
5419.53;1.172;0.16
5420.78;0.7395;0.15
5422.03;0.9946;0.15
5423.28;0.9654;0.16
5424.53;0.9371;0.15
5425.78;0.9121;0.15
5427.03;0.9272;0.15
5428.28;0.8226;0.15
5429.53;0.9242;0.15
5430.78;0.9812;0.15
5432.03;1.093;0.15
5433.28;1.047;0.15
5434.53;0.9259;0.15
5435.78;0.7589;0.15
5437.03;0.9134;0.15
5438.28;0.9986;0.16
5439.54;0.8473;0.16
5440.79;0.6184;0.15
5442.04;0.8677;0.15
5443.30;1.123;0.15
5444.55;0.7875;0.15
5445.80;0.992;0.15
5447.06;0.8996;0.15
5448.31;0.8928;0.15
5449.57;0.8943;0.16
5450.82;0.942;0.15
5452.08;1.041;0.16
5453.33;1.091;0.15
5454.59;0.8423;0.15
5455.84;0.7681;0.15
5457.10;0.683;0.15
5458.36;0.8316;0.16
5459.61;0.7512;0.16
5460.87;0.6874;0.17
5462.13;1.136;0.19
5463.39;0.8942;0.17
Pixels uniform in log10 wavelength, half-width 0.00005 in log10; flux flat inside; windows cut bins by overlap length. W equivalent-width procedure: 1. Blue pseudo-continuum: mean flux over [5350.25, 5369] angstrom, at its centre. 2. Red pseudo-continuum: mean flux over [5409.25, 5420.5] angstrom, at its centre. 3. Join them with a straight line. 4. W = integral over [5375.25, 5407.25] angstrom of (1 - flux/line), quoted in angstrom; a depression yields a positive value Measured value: 1.20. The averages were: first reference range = 0.941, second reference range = 0.873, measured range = 0.868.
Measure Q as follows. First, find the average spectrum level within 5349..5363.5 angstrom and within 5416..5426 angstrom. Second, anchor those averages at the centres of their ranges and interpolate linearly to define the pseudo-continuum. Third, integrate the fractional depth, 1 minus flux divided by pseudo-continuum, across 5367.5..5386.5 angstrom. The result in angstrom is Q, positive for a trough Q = 1.3 angstrom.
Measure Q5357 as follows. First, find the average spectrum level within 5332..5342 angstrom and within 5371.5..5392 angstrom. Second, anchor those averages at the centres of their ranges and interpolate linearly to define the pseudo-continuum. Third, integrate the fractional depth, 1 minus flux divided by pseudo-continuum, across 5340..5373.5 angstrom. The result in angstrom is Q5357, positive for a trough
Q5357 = -0.47 angstrom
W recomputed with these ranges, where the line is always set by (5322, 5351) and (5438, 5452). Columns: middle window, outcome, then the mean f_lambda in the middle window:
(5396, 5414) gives 0.5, 0.898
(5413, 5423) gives 0.7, 0.853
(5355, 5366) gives 0.4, 0.911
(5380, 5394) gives 1.0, 0.868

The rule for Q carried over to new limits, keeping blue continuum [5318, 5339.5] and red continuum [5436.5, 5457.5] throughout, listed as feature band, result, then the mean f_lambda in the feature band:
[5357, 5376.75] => 0.7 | 0.896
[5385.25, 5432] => 1.4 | 0.885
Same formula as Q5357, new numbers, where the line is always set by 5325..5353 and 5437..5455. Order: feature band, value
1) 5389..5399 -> 0.39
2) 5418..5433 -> -0.26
